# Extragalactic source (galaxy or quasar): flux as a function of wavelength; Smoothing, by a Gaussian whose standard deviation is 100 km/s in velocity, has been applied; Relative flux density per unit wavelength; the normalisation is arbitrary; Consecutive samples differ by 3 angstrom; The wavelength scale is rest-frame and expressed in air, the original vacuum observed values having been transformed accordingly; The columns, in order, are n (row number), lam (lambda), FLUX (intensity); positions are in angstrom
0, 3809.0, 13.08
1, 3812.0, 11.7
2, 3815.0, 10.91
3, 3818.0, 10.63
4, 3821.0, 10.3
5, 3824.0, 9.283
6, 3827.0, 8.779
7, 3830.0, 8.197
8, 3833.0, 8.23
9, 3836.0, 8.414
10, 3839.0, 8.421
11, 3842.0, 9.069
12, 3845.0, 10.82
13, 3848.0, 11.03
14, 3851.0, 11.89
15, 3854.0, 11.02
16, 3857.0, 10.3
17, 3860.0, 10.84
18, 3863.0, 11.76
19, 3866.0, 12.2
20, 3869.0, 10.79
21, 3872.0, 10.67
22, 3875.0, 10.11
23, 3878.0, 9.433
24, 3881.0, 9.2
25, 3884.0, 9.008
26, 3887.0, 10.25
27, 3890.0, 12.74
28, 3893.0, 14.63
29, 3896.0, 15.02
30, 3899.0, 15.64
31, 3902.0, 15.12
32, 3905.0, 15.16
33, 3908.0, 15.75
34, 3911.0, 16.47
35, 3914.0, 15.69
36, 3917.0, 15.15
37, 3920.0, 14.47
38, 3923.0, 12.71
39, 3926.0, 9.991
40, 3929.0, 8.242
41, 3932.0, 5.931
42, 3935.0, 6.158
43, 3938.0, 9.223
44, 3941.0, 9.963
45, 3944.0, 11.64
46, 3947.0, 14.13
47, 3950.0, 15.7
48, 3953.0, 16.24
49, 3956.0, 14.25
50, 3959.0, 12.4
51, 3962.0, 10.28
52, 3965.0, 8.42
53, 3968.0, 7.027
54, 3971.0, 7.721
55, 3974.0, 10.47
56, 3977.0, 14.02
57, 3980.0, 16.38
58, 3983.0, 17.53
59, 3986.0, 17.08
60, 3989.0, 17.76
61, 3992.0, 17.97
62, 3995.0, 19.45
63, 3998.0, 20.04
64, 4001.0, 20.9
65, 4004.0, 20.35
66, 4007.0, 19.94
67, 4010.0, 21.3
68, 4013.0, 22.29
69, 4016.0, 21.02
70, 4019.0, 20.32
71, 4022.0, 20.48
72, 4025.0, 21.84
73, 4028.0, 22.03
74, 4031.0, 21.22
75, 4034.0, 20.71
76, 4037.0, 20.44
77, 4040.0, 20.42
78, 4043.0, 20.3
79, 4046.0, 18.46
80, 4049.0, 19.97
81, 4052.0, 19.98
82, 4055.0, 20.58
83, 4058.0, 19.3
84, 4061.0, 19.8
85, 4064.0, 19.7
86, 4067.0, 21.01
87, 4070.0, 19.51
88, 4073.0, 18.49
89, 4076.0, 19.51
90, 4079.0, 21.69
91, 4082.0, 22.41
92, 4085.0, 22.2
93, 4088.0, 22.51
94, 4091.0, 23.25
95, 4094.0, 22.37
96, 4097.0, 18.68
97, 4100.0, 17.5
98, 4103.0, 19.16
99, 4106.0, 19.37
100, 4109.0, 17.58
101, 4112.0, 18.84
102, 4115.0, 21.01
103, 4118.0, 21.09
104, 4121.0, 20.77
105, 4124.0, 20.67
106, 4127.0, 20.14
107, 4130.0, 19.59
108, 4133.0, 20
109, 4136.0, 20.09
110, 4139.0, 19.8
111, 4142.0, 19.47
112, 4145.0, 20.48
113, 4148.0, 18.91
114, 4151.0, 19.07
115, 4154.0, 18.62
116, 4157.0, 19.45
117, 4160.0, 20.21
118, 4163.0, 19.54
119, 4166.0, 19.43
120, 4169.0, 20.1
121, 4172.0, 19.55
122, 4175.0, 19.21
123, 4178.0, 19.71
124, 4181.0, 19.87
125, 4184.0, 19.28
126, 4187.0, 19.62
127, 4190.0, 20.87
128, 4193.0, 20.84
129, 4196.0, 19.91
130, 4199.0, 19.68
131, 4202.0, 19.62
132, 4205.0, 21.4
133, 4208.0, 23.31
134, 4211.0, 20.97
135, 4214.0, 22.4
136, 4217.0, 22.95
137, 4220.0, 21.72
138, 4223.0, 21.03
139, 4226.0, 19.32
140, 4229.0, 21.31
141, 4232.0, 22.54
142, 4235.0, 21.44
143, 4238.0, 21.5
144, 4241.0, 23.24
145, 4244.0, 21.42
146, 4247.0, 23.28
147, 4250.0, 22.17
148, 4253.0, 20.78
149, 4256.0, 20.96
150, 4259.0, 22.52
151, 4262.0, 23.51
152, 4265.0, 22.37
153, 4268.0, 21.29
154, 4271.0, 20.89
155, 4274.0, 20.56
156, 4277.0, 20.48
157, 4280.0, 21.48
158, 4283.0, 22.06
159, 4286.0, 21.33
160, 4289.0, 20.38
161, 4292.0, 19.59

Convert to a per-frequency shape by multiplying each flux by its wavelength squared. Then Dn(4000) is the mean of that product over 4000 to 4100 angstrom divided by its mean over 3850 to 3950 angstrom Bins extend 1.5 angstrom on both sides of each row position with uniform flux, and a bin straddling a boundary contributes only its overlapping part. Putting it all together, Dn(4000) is 1.87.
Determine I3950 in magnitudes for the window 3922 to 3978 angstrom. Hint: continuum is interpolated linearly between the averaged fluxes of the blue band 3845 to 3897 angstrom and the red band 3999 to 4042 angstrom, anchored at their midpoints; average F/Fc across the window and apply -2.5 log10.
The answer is 0.46 mag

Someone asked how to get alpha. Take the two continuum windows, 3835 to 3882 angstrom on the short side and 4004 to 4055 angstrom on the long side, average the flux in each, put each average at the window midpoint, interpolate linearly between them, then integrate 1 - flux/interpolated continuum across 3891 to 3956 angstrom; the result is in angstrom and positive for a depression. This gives 5.0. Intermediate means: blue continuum 10.4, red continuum 20.7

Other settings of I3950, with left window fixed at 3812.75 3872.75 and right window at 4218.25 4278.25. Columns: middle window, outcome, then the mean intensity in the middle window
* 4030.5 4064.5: -0.25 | 20.1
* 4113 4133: -0.13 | 20.5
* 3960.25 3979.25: 0.35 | 9.96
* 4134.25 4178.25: -0.03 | 19.6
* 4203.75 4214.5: -0.08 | 22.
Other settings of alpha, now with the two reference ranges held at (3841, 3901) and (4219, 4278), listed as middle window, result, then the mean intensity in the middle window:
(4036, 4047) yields -2.71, 19.9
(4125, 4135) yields -0.84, 20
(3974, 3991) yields -1.94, 16.1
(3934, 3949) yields 3.13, 10.5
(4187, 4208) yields -0.31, 20.5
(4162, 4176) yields -0.08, 19.6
